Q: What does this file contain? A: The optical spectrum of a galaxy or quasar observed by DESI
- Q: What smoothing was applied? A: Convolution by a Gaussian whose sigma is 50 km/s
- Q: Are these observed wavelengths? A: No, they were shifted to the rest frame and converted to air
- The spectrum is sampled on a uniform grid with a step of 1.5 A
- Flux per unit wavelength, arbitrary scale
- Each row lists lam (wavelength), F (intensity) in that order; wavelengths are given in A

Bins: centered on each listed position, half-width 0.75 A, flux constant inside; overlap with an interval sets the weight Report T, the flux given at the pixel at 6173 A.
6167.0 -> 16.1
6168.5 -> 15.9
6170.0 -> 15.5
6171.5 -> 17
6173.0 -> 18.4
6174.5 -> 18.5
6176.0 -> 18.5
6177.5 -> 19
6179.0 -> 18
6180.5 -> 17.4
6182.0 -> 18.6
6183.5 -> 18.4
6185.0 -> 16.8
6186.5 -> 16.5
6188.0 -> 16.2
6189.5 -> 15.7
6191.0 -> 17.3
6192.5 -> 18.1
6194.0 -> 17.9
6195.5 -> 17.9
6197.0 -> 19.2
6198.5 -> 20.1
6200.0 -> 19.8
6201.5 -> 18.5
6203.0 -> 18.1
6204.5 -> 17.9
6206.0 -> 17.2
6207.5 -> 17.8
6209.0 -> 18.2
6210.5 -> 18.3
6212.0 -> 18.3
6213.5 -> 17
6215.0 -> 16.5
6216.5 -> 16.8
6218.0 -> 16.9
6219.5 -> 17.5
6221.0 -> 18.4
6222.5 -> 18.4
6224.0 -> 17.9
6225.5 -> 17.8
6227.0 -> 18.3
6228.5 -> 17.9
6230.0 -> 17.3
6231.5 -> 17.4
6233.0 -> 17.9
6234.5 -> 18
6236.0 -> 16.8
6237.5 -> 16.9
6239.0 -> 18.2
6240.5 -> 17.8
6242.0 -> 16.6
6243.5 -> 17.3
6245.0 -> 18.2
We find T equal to 18.4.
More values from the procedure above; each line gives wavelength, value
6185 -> 16.8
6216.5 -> 16.8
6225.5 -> 17.8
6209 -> 18.2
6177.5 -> 19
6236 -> 16.8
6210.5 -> 18.3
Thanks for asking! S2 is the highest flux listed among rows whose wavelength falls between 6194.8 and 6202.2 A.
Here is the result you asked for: 20.1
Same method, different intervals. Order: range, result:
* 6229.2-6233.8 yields 17.9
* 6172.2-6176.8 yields 18.5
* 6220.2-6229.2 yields 18.4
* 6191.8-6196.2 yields 18.1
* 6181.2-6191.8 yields 18.6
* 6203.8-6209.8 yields 18.2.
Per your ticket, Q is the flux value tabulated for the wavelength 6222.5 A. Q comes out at 18.4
